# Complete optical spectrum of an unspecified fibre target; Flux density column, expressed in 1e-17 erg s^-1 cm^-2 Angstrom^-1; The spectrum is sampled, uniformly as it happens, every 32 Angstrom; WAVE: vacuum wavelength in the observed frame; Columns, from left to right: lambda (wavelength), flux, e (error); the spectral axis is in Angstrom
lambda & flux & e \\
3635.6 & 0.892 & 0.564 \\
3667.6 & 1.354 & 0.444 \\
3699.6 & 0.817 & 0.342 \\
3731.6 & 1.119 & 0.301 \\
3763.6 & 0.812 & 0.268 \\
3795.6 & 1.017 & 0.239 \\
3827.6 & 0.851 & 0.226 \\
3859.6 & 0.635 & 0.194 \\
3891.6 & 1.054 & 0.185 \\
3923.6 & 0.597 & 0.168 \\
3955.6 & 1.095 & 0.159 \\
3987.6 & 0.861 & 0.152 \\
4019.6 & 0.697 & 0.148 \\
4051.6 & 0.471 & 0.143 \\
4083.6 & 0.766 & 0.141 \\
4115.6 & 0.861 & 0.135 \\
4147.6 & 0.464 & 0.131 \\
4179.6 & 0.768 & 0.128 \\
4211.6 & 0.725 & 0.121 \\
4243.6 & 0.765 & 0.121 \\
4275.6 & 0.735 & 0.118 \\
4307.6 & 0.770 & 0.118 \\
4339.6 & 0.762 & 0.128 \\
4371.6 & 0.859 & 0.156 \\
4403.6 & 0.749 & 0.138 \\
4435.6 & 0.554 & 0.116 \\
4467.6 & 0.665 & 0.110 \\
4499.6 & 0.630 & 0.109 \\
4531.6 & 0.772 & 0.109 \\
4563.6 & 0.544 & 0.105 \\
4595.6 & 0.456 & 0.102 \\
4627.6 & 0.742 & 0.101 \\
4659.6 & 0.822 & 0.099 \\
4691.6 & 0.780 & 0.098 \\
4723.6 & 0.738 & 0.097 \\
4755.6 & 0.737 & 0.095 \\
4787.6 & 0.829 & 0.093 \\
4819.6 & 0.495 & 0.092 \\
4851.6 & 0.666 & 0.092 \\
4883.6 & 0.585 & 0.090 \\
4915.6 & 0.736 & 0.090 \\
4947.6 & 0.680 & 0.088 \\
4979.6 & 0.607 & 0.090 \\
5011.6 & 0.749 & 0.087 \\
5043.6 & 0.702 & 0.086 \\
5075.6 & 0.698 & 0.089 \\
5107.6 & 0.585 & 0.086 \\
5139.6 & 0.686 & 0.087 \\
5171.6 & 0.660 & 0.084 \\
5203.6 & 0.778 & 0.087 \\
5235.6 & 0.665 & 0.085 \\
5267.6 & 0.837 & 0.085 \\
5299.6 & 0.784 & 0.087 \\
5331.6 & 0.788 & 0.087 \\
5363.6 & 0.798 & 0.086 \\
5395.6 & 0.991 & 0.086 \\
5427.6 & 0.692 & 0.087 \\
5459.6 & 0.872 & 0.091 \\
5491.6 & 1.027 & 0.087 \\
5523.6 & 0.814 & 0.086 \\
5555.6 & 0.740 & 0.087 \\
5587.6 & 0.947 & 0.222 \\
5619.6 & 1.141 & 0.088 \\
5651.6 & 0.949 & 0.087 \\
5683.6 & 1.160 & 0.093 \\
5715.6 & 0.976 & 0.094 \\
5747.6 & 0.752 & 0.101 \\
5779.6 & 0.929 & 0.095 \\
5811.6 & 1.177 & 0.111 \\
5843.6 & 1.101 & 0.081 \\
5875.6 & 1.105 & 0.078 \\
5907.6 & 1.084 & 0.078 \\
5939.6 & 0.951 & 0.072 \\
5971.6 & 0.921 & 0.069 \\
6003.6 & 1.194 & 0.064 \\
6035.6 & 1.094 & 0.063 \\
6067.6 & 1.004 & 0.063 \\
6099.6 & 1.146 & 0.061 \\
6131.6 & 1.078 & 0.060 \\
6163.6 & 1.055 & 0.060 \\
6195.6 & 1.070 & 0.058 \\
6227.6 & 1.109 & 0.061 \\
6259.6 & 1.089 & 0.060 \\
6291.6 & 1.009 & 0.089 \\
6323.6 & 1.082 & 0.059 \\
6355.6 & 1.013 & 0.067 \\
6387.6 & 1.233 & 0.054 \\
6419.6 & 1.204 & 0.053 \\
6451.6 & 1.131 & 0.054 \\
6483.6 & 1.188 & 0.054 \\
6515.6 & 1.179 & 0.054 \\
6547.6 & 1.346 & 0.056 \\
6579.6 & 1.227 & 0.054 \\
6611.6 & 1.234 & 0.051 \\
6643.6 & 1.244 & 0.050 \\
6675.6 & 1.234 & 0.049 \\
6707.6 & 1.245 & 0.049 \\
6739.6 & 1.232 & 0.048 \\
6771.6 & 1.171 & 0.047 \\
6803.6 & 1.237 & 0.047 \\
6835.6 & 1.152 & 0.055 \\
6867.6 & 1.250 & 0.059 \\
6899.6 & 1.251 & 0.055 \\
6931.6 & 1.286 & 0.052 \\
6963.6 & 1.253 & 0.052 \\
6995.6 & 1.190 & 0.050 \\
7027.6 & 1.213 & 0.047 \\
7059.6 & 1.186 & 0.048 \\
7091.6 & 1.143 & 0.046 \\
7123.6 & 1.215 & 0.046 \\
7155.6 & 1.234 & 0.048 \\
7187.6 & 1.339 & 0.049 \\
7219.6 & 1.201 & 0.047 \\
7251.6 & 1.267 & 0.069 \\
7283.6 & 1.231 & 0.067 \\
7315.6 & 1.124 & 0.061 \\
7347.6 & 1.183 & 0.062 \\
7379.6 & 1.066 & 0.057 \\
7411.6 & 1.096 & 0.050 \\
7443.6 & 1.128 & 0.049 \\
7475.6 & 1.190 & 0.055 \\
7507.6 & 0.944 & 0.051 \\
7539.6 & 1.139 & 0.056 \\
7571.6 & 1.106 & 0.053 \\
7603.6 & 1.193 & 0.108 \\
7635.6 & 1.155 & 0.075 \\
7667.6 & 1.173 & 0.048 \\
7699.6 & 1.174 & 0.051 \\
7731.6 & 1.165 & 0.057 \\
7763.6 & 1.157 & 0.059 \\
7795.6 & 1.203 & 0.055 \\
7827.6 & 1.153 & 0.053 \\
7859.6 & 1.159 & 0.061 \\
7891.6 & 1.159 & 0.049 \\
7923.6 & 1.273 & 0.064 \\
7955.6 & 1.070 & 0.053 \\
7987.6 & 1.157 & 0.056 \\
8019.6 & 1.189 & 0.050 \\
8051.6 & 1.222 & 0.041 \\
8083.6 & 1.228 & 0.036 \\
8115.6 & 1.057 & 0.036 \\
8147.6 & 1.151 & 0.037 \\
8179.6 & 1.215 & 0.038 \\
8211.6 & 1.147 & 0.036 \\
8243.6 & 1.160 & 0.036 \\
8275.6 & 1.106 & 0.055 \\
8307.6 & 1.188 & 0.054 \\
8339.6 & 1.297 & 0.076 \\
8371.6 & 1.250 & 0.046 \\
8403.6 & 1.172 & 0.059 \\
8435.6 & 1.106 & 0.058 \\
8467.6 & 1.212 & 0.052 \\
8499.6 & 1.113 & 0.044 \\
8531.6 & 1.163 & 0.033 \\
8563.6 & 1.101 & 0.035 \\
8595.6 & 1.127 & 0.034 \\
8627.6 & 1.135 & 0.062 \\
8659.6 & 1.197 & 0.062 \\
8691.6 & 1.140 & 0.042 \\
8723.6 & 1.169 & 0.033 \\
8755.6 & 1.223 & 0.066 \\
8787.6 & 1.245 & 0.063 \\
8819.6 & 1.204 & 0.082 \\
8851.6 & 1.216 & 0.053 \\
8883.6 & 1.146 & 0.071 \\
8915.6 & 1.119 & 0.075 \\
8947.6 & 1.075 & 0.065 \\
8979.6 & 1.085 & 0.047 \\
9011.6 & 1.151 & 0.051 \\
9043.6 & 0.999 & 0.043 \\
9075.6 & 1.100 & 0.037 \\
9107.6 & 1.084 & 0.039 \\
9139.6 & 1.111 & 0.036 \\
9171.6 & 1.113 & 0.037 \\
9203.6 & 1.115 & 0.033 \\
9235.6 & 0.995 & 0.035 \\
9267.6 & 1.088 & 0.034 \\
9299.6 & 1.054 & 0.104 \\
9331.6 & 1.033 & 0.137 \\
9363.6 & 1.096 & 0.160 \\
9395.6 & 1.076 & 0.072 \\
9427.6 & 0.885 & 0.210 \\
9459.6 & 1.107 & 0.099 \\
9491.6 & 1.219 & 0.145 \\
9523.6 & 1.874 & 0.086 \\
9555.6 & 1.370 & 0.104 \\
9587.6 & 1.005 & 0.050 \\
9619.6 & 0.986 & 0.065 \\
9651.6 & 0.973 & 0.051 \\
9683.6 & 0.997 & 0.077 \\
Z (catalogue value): 0.45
